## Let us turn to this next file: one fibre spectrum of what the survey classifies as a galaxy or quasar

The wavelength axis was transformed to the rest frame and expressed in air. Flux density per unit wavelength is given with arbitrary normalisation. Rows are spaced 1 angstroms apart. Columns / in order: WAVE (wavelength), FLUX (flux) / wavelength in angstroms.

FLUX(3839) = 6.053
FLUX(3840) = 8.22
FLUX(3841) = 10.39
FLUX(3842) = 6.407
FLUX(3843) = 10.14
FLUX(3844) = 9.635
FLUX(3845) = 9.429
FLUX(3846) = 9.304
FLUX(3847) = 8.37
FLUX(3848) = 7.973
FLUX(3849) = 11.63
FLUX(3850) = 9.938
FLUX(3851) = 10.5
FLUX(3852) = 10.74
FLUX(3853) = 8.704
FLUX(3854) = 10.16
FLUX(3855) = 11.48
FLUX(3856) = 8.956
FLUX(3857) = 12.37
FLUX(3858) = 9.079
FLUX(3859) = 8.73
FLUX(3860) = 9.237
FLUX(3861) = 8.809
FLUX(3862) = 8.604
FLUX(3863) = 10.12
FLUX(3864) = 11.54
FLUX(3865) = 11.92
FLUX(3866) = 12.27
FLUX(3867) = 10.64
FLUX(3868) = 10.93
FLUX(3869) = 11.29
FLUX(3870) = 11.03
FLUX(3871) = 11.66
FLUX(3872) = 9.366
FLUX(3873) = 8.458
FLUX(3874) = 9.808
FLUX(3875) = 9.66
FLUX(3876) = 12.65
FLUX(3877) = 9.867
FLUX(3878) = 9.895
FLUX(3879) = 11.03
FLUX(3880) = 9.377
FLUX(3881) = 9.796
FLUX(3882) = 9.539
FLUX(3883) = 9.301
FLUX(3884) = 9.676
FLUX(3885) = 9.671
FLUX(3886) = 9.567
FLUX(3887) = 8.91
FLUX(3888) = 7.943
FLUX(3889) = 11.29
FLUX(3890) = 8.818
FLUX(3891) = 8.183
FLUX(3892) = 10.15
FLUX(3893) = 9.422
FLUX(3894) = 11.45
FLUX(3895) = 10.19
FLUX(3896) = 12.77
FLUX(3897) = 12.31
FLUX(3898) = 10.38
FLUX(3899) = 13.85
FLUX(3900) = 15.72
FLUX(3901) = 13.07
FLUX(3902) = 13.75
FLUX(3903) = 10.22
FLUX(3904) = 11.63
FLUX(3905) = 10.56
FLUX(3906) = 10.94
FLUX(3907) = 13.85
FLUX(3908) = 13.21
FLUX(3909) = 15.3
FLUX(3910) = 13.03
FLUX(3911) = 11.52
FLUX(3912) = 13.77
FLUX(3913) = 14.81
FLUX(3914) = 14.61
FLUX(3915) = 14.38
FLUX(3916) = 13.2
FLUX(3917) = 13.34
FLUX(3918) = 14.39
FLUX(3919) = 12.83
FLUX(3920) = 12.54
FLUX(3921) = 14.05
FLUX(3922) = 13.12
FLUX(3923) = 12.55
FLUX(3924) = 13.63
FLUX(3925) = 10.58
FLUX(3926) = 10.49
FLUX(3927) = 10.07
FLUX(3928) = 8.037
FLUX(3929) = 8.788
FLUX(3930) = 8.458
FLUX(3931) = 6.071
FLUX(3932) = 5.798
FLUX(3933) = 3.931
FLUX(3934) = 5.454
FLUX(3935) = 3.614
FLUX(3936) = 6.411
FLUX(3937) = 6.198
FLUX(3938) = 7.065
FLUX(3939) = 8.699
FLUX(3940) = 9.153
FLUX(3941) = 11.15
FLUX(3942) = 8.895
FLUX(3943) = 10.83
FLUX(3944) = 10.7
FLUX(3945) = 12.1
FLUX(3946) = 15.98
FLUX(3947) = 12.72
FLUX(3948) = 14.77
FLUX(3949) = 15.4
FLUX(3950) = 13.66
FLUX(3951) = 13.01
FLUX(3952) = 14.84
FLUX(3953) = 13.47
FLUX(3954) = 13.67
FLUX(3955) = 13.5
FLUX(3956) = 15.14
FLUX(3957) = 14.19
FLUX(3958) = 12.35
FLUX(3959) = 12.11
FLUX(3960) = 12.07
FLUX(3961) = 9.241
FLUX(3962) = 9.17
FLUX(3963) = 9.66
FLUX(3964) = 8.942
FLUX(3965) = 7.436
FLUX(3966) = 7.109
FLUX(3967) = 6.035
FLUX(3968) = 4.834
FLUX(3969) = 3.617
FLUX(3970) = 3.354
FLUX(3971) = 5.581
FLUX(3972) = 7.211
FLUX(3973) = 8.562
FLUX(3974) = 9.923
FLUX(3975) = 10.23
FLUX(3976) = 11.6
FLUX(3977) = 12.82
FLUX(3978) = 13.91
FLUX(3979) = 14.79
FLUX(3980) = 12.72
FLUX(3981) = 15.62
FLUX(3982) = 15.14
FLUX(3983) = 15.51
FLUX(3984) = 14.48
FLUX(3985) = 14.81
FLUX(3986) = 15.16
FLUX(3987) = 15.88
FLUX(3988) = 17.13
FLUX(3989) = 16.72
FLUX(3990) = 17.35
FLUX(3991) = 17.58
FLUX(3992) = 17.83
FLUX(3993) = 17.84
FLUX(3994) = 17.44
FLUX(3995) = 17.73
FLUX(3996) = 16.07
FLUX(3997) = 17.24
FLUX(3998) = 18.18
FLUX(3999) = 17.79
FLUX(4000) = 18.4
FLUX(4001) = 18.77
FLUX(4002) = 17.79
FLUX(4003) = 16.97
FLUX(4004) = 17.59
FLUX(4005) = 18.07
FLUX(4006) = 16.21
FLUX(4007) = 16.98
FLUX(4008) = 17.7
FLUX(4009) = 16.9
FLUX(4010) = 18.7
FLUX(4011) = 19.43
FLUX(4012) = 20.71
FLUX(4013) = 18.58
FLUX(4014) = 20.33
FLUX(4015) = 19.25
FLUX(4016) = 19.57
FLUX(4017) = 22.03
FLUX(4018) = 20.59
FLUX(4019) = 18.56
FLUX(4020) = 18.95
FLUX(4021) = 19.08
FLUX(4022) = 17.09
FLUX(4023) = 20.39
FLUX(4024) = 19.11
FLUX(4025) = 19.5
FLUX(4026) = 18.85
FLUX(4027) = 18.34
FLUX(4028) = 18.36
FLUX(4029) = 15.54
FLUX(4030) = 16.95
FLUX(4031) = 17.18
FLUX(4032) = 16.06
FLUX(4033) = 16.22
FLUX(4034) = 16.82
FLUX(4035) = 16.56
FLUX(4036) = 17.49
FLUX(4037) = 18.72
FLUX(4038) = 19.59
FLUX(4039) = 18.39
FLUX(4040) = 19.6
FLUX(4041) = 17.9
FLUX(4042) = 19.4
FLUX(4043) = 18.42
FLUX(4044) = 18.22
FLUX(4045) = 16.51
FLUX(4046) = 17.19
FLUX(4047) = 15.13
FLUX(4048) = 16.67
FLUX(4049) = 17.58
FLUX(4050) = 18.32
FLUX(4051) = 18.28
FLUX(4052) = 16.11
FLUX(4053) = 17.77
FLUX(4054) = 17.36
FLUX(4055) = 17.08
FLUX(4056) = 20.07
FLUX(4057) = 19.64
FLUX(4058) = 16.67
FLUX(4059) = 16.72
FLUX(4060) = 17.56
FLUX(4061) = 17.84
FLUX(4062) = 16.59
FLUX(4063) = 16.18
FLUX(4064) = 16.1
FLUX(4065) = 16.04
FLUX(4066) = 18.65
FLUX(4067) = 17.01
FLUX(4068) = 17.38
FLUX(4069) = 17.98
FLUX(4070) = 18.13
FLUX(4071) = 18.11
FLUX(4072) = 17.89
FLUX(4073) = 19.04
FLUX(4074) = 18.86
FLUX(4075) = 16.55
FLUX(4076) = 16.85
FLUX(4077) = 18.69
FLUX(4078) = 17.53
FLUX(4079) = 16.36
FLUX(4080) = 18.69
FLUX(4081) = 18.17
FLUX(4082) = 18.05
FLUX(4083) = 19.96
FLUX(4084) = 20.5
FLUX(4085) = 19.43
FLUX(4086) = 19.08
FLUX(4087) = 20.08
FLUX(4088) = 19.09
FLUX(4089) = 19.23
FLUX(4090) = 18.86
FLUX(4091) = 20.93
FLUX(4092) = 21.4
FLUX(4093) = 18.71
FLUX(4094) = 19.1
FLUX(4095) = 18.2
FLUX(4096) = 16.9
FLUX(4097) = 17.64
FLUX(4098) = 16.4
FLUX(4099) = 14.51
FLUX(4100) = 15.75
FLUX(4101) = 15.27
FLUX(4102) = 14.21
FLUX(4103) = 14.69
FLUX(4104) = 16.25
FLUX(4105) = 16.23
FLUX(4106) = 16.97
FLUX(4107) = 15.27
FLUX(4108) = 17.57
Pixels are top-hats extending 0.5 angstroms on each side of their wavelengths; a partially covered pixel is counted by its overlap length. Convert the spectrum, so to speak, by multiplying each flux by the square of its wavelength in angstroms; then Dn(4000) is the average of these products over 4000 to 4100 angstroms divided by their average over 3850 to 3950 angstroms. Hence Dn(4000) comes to 1.81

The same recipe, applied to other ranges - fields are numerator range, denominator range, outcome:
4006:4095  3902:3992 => 1.67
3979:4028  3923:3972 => 1.87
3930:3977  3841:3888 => 1.02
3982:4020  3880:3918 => 1.61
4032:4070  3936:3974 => 1.79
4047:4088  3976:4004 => 1.14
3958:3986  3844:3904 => 1.05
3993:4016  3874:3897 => 1.92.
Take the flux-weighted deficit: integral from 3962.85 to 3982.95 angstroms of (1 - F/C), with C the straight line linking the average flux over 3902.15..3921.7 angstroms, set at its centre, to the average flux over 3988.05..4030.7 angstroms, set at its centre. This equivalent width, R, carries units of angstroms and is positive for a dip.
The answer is 8.4 angstroms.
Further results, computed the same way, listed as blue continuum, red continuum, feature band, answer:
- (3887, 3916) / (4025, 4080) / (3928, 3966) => 9.5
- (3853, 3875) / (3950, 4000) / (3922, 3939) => 5.3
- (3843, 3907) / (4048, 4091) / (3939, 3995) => 7.0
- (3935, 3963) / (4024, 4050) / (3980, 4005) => -3.8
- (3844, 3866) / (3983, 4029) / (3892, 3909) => 0.3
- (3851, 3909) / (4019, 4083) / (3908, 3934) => 1.7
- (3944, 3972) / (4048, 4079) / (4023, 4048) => -3.2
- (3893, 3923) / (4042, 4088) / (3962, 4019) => 3.0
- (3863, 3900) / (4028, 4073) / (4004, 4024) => -3.6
